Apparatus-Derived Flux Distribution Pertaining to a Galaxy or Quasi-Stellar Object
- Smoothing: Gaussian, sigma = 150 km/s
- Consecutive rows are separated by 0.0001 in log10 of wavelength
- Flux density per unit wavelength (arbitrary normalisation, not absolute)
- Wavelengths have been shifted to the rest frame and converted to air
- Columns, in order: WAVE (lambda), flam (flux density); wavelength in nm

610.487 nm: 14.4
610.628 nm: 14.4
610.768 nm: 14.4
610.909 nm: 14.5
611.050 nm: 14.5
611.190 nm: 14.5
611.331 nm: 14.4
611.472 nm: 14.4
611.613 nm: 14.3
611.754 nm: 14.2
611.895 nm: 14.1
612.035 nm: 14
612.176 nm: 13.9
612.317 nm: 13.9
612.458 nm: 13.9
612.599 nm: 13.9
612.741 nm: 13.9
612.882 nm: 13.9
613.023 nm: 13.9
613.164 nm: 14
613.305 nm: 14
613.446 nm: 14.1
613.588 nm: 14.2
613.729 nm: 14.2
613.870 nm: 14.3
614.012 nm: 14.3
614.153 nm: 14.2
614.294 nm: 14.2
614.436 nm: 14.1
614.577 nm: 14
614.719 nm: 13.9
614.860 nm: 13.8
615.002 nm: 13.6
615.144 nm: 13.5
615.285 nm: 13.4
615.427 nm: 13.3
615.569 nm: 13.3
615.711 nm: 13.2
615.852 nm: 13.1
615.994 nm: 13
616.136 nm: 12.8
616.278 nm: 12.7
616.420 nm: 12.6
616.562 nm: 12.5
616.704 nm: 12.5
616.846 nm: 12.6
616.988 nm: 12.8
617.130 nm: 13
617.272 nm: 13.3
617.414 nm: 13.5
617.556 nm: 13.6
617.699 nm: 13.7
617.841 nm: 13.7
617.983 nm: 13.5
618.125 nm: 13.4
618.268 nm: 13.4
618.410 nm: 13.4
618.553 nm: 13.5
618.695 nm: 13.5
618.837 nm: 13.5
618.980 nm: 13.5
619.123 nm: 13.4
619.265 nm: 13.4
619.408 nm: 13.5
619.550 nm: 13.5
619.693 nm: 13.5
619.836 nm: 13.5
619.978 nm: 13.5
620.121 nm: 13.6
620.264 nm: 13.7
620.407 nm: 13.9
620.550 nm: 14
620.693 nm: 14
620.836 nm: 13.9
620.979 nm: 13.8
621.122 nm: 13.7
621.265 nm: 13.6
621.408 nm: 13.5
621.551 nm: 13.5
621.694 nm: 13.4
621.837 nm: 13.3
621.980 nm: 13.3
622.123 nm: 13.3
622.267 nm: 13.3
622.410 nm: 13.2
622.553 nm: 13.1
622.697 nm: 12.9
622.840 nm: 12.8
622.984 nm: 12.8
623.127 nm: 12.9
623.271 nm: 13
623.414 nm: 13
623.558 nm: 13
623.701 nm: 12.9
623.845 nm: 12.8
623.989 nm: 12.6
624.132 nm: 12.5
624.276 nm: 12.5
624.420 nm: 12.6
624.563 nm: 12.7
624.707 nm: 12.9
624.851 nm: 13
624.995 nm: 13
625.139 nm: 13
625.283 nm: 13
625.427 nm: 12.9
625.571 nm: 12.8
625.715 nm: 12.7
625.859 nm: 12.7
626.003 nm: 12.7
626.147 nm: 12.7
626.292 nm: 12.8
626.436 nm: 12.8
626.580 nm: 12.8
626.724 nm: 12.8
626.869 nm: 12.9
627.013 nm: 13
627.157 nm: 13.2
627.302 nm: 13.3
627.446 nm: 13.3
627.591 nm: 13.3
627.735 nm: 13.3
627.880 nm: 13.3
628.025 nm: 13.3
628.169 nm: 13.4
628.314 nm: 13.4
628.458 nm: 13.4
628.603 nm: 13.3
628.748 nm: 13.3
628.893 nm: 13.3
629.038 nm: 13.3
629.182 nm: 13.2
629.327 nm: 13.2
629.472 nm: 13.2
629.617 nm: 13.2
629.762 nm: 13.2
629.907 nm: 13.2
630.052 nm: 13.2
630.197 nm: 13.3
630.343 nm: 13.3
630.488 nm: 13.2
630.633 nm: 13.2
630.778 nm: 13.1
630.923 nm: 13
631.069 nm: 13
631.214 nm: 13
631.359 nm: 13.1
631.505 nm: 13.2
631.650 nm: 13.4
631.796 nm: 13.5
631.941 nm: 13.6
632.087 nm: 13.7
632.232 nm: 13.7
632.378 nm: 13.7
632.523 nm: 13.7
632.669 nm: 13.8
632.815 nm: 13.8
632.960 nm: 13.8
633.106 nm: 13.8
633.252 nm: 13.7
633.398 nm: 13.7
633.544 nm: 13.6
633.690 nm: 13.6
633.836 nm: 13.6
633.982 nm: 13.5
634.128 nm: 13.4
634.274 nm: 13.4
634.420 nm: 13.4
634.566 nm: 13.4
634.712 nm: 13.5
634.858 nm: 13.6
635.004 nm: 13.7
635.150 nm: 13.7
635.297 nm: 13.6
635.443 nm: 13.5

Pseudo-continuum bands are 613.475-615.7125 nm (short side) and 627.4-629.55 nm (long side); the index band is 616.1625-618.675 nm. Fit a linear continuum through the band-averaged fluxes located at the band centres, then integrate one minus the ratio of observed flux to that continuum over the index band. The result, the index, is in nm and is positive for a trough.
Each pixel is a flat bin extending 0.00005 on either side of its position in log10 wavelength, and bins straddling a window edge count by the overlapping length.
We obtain 0.11 nm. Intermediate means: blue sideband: 13.9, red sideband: 13.3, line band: 13.2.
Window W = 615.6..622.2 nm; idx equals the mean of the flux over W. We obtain 13.4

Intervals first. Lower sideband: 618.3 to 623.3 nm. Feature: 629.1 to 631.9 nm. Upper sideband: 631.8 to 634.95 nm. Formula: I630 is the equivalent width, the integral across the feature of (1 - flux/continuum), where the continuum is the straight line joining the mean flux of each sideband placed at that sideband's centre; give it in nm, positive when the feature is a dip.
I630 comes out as 0.08 nm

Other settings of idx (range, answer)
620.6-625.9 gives 13.1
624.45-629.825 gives 13.1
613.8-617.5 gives 13.4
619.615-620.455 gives 13.6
